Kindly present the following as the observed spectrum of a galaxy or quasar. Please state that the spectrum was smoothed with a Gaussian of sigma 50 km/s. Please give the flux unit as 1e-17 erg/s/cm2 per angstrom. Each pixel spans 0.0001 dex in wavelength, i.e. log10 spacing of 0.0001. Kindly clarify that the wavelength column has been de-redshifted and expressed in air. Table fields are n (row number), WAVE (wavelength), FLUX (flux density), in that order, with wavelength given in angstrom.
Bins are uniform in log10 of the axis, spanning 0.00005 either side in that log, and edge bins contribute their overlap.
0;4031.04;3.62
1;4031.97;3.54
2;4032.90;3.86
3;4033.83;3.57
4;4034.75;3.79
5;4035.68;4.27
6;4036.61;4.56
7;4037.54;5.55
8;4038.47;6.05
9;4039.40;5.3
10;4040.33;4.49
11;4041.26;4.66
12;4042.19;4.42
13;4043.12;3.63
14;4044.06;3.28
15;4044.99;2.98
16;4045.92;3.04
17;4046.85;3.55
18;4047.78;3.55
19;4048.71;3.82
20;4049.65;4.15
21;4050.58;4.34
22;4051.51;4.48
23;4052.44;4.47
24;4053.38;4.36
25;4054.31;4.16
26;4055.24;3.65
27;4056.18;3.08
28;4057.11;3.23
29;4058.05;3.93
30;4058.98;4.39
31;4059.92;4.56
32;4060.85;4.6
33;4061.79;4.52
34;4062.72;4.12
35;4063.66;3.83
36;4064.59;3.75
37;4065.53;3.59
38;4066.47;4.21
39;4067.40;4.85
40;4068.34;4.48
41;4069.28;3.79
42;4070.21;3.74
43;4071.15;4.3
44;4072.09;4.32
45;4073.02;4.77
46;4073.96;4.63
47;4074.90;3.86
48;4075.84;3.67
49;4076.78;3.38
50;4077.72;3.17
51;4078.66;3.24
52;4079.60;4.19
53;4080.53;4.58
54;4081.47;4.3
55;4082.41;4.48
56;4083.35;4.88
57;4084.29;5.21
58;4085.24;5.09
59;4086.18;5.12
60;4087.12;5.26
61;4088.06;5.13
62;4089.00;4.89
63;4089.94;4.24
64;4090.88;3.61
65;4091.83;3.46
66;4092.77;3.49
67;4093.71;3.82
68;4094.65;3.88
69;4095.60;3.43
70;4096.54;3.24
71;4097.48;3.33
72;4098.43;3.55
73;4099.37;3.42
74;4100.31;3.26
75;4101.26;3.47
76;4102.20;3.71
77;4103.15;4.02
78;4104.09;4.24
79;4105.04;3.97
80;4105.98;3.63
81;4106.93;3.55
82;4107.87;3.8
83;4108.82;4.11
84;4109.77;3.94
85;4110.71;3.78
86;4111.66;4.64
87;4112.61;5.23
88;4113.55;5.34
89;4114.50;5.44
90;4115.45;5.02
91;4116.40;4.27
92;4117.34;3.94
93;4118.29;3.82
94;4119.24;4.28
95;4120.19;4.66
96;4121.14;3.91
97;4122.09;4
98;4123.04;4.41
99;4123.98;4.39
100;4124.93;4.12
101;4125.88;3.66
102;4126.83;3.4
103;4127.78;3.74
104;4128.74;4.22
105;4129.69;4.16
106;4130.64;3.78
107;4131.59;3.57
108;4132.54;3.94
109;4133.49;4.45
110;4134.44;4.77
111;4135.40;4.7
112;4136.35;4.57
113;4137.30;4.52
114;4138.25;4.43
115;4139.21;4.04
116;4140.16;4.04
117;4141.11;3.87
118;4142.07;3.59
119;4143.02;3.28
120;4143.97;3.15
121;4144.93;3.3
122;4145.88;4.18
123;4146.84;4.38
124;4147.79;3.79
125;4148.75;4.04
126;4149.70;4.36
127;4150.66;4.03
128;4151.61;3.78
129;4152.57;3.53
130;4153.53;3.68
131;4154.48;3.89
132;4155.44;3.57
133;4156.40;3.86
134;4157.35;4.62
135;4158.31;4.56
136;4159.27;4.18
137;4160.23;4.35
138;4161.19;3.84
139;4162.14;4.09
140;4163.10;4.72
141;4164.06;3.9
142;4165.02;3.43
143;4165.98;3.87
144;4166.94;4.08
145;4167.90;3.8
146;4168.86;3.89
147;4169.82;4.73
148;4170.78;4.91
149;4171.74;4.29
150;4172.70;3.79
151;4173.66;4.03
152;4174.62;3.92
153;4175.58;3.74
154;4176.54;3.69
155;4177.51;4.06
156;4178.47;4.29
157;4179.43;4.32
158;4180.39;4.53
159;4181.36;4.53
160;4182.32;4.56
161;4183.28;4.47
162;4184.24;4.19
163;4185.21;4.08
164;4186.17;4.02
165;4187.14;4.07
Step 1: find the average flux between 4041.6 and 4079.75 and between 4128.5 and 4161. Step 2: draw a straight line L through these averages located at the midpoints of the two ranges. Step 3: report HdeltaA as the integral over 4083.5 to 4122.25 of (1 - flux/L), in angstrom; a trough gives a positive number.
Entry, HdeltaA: -1.61 angstrom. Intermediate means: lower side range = 3.95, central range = 4.16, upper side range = 4.03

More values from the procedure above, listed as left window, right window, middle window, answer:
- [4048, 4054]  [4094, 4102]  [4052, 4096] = -3.7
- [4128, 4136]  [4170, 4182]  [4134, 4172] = 1.2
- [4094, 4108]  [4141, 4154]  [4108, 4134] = -3.7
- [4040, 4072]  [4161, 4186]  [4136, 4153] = 0.7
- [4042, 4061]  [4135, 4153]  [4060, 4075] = -1.3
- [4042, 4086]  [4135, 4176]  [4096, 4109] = 1.3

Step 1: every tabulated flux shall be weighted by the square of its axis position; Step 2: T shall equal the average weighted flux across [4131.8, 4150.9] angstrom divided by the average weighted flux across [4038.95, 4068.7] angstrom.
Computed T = 1.05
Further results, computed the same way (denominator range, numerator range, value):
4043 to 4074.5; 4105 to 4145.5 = 1.06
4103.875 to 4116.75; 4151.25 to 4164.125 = 0.95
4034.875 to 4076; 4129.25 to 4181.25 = 1.02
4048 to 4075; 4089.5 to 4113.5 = 0.94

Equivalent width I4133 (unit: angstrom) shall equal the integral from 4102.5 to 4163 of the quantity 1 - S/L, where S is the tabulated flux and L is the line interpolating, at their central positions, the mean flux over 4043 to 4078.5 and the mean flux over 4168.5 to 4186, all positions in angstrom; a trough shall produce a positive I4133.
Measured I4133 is 0.2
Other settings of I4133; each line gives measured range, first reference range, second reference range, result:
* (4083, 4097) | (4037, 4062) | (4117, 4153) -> -0.75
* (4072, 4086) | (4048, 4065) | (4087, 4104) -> -1.21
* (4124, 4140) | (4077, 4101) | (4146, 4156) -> -0.70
